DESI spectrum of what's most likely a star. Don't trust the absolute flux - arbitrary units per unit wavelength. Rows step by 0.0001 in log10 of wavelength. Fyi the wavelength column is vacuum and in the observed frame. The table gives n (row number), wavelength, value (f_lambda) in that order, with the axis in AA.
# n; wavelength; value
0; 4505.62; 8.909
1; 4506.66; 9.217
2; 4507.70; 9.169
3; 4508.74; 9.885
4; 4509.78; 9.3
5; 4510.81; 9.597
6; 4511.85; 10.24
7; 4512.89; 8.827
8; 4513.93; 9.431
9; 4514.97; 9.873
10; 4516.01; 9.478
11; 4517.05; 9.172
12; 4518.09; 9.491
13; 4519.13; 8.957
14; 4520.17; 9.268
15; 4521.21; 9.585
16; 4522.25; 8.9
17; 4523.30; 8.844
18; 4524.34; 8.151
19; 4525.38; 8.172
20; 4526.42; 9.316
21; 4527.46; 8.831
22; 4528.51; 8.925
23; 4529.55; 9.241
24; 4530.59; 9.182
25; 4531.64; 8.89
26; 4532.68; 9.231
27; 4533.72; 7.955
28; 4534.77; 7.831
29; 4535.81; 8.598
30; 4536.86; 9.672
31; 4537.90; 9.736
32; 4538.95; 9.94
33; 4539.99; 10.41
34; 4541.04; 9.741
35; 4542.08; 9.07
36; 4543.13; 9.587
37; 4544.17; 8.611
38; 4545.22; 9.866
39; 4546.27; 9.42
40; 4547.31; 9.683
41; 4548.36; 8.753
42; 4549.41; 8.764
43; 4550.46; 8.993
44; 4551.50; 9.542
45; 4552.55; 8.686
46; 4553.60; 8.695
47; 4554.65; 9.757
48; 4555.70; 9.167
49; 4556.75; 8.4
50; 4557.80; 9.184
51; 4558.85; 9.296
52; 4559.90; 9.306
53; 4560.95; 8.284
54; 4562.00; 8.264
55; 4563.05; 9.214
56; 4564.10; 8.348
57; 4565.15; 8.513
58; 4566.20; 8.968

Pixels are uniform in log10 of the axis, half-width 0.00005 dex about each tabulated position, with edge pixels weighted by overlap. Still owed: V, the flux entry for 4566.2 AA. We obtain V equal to 8.968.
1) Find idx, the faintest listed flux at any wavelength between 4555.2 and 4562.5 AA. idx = 8.264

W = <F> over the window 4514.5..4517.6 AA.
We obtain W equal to 9.5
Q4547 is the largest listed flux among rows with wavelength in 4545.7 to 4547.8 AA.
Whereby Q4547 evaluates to 9.683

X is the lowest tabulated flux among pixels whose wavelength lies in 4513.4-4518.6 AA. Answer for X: 9.172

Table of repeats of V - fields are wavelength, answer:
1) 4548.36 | 8.753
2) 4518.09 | 9.491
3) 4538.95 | 9.94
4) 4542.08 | 9.07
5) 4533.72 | 7.955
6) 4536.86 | 9.672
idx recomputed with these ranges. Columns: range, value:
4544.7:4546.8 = 9.42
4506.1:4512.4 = 9.169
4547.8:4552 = 8.753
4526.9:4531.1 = 8.831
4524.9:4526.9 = 8.172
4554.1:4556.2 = 9.167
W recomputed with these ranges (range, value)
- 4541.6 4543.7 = 9.33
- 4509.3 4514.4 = 9.49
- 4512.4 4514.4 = 9.12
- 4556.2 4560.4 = 9.04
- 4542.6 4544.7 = 9.09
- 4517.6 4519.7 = 9.23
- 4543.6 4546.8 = 9.32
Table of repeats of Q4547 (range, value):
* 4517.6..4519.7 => 9.491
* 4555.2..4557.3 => 9.167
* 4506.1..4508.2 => 9.217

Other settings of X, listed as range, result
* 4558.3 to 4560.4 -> 9.296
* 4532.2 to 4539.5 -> 7.831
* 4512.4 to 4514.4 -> 8.827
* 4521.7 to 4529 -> 8.151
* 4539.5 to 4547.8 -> 8.611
